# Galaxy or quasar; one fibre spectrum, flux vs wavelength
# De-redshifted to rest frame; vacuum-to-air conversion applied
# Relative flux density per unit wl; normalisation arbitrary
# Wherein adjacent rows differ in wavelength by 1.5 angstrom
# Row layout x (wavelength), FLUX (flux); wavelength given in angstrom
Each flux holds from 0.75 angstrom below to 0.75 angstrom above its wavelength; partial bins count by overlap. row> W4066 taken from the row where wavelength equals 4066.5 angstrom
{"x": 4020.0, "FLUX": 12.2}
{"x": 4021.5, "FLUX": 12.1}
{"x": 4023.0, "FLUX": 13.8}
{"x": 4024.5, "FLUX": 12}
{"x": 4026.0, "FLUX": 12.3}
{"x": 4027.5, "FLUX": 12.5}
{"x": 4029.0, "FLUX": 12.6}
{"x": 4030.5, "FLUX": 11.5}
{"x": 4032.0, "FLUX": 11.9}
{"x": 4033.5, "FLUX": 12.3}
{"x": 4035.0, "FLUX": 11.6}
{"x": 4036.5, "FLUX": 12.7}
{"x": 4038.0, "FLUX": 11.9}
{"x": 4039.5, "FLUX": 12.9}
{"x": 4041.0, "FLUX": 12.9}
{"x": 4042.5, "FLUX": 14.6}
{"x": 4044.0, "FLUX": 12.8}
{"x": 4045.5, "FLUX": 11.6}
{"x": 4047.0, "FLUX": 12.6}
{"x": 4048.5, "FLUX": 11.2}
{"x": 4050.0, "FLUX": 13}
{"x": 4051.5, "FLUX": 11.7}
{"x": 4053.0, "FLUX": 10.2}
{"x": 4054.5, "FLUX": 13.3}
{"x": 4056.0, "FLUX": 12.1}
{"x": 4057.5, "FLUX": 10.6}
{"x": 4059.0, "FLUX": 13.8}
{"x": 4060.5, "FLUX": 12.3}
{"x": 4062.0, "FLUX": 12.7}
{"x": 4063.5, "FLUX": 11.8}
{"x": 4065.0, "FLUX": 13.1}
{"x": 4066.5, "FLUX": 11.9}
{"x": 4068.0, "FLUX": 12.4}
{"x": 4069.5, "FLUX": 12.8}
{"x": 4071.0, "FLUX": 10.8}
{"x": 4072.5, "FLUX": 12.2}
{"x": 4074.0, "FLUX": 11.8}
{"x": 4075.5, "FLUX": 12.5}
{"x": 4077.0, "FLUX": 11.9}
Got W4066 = 11.9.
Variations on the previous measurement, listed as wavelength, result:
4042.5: 14.6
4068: 12.4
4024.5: 12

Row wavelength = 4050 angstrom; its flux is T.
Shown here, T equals 13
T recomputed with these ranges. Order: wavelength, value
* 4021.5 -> 12.1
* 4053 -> 10.2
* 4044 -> 12.8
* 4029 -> 12.6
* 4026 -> 12.3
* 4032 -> 11.9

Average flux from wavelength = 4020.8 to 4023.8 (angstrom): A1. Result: 12.9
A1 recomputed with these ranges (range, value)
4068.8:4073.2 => 11.9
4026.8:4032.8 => 12.1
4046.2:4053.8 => 11.7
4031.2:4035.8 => 11.9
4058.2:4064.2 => 12.6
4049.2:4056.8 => 12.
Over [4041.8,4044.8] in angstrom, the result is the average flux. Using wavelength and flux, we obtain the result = 13.6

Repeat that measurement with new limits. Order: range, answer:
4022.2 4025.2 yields 12.9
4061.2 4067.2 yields 12.4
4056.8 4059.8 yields 12.2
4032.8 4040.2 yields 12.3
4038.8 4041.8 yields 12.9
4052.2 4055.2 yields 11.7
